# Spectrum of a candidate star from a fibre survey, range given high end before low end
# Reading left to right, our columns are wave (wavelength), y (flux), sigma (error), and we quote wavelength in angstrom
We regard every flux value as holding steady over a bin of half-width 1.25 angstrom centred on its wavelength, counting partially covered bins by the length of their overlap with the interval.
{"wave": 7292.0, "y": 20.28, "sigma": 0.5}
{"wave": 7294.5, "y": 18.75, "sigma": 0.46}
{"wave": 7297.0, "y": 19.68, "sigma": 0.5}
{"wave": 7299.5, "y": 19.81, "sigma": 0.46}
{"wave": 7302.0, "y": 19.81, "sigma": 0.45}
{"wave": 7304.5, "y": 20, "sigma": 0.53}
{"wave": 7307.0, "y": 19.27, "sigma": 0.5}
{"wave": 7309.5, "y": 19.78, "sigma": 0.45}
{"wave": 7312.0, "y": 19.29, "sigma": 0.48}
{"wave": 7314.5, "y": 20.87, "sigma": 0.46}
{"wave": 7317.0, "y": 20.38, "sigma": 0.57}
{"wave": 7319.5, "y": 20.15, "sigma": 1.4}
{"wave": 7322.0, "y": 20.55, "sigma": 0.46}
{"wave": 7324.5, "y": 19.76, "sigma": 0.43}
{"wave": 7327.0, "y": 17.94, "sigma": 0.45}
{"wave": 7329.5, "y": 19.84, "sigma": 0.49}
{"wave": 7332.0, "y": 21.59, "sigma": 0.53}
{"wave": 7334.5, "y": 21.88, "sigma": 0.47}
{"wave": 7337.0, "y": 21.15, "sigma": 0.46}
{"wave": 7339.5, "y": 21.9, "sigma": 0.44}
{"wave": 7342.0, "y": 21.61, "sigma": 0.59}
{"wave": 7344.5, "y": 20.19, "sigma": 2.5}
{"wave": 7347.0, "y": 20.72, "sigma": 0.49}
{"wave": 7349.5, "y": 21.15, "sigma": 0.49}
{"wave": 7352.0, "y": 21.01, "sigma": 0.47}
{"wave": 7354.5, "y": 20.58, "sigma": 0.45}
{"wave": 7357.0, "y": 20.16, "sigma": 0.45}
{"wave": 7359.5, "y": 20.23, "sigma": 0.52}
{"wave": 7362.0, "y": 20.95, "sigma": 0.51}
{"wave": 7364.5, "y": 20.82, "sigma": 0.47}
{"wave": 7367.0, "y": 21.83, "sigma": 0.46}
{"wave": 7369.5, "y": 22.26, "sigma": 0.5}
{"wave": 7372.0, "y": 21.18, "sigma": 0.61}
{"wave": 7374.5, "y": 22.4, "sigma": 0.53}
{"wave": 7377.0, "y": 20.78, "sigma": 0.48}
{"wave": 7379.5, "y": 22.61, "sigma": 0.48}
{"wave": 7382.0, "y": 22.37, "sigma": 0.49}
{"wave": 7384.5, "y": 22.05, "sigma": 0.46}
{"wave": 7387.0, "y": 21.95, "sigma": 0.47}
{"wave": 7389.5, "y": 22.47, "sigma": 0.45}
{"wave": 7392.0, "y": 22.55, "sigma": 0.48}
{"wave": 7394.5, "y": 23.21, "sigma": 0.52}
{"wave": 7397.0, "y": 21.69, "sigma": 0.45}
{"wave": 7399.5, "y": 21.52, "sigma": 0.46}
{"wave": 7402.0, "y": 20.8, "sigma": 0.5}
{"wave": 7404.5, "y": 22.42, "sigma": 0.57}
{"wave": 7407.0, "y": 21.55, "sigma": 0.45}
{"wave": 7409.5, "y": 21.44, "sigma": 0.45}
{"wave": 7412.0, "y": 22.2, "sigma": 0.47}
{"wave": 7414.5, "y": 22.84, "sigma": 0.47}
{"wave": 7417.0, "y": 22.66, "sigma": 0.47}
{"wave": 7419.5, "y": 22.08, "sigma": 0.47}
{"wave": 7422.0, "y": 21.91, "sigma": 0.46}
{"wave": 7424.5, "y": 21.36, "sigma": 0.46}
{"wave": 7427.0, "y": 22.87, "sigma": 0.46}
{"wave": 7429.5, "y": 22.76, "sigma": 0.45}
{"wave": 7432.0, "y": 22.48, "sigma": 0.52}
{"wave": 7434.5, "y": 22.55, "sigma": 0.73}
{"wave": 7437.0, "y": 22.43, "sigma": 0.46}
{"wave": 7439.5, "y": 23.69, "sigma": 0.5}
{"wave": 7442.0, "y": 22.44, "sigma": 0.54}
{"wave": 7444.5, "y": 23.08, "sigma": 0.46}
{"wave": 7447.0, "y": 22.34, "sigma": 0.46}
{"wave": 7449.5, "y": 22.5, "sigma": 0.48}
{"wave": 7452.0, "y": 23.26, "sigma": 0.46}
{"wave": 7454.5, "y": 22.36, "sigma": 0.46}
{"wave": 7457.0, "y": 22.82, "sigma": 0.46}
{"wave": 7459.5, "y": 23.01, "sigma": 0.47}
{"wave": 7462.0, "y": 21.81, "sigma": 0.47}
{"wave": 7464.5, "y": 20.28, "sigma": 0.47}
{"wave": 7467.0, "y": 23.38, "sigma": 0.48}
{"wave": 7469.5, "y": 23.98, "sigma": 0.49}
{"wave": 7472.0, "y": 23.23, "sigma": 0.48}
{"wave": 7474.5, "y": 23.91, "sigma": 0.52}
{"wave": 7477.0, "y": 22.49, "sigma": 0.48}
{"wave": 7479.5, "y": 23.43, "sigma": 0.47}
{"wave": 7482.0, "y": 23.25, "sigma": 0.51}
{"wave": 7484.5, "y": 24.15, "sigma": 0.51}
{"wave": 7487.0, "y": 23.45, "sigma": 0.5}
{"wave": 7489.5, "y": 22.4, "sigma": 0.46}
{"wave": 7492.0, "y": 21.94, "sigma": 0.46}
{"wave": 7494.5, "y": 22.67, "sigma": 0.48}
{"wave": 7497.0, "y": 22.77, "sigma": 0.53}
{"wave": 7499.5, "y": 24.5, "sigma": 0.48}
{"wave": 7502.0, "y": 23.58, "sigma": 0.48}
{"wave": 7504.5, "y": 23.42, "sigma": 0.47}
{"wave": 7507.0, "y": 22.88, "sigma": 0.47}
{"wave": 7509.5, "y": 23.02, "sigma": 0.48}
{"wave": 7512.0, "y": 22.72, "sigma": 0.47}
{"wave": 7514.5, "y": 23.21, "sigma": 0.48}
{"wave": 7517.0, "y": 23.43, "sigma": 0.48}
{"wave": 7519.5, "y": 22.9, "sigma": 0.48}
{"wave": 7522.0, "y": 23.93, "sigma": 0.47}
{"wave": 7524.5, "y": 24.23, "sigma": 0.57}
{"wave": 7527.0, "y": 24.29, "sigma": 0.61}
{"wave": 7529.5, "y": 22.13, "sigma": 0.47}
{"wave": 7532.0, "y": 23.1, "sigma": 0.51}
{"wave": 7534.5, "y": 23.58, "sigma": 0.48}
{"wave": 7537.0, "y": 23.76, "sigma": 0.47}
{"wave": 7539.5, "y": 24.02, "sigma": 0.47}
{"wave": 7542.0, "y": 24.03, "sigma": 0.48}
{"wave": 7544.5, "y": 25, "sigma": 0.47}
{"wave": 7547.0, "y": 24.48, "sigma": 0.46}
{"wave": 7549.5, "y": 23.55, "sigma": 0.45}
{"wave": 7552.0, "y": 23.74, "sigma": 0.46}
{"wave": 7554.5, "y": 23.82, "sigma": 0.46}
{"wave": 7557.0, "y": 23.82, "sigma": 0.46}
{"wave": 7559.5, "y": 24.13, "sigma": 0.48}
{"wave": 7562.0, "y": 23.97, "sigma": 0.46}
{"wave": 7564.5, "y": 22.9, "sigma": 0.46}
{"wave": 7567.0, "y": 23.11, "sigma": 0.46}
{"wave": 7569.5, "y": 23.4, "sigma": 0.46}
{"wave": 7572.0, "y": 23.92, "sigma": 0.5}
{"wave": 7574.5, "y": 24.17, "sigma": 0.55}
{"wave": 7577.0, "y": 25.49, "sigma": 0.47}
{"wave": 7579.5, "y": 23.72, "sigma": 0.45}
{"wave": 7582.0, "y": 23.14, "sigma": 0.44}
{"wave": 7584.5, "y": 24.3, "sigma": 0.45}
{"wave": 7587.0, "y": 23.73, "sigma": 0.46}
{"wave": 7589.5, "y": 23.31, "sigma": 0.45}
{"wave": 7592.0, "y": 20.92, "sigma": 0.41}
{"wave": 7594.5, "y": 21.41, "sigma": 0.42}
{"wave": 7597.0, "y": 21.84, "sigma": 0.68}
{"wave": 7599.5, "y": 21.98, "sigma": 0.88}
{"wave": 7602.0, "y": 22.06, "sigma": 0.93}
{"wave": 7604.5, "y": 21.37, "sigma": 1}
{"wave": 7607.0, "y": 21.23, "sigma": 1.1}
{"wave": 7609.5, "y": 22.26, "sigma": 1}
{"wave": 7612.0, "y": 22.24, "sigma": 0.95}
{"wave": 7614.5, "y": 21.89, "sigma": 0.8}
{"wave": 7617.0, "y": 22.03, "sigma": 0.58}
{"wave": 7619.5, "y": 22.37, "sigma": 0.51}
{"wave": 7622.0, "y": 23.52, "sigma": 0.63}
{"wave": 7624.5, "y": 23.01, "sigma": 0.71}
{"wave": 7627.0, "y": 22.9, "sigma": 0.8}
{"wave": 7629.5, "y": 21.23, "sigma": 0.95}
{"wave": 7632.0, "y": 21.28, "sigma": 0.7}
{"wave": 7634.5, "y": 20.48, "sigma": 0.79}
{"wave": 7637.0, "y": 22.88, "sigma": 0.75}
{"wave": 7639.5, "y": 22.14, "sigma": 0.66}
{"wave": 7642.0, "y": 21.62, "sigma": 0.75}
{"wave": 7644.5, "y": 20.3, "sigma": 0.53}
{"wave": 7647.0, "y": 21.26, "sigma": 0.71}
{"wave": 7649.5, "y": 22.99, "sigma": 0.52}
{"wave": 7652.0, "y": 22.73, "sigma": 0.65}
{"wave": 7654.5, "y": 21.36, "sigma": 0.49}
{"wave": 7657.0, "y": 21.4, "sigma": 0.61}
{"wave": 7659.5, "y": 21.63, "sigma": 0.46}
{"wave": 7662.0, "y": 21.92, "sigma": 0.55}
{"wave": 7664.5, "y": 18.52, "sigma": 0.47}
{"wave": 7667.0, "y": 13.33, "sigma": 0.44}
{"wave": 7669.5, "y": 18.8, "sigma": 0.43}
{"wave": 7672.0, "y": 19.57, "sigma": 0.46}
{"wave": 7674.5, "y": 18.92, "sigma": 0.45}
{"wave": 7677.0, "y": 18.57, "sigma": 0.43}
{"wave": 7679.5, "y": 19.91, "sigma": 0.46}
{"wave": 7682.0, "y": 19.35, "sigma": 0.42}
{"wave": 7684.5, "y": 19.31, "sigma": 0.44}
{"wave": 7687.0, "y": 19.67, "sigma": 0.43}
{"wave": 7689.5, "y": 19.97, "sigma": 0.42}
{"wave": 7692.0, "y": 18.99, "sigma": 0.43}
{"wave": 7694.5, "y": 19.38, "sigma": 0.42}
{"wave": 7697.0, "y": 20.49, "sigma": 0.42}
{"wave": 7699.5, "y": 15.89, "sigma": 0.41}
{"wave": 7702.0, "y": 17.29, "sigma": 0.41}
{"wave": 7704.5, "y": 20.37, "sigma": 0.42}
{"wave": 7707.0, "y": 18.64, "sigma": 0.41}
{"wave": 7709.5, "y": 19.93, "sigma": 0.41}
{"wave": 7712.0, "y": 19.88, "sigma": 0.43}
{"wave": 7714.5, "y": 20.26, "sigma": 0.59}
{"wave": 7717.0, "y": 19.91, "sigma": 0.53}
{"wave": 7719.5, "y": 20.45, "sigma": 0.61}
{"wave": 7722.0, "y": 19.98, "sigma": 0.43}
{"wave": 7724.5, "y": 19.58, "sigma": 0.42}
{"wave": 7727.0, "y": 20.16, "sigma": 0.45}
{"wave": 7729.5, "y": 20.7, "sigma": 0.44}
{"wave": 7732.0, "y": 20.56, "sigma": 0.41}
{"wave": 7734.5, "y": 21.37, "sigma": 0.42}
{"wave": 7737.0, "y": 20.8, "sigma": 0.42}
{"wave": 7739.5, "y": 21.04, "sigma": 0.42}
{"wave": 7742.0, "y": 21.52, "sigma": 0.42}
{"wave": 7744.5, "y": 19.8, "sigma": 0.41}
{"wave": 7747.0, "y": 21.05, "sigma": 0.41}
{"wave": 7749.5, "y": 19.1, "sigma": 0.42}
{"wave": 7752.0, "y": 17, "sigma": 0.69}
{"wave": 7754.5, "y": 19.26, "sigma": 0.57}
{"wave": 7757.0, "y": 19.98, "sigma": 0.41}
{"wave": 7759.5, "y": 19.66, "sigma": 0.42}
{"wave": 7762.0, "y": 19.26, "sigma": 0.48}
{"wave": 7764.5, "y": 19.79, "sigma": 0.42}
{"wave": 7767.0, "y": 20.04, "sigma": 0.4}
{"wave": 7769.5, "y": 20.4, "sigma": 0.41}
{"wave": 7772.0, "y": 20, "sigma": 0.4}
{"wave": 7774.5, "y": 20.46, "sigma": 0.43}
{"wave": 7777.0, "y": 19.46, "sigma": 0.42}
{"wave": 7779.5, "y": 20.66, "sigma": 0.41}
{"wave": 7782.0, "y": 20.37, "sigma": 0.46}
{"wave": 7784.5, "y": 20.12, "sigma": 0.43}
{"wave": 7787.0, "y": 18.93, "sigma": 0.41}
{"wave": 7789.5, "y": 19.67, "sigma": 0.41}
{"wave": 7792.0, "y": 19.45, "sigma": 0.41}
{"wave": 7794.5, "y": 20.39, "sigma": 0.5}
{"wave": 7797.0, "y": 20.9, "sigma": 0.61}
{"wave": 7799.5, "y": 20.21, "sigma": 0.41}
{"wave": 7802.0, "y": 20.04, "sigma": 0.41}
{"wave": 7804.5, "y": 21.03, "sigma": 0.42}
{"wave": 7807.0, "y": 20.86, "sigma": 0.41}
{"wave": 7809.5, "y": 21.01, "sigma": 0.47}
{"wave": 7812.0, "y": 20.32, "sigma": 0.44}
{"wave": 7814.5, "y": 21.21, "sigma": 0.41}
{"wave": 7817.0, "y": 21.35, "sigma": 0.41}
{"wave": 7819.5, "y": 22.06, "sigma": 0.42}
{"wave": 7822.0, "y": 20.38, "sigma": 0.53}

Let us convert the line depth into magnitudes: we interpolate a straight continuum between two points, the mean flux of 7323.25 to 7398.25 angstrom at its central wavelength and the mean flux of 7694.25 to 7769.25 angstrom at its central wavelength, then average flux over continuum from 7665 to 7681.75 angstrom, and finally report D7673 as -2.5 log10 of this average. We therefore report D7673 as 0.10 mag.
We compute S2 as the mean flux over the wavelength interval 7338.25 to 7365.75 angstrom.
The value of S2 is 20.8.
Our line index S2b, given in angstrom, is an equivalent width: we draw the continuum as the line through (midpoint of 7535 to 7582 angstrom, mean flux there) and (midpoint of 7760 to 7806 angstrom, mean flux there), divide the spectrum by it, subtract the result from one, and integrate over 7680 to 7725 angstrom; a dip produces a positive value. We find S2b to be 4.3 angstrom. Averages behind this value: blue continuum 23.9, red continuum 20.1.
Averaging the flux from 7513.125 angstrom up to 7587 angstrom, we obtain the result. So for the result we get 23.8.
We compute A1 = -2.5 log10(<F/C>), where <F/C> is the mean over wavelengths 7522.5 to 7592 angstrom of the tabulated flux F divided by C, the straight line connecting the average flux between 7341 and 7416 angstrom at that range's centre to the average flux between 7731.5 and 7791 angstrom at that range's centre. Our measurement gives -0.14 mag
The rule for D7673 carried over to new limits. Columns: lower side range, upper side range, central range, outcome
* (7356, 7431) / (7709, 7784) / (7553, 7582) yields -0.14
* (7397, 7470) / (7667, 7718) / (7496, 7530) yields -0.10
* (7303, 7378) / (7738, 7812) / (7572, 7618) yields -0.12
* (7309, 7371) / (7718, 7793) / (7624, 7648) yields -0.08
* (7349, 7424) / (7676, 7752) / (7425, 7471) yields -0.06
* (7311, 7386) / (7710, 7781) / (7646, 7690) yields 0.02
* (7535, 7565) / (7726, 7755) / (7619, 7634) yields 0.01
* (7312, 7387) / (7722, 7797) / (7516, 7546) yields -0.15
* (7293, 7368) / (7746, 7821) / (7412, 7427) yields -0.10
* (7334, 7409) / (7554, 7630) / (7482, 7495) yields -0.03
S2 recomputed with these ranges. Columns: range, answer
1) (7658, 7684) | 19.1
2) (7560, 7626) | 22.8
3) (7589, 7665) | 21.8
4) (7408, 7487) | 22.7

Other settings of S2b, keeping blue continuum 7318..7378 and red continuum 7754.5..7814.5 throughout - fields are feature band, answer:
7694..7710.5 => 1.18 angstrom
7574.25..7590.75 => -2.82 angstrom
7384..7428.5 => -2.85 angstrom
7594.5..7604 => -0.65 angstrom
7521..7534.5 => -1.95 angstrom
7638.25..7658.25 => -1.34 angstrom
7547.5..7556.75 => -1.47 angstrom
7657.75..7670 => 0.84 angstrom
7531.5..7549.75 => -3.07 angstrom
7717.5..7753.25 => 0.00 angstrom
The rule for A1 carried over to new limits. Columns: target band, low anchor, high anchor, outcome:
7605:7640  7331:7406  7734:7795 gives -0.080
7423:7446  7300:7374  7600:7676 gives -0.091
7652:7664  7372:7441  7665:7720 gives -0.112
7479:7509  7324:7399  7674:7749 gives -0.122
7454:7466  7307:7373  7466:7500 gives 0.036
